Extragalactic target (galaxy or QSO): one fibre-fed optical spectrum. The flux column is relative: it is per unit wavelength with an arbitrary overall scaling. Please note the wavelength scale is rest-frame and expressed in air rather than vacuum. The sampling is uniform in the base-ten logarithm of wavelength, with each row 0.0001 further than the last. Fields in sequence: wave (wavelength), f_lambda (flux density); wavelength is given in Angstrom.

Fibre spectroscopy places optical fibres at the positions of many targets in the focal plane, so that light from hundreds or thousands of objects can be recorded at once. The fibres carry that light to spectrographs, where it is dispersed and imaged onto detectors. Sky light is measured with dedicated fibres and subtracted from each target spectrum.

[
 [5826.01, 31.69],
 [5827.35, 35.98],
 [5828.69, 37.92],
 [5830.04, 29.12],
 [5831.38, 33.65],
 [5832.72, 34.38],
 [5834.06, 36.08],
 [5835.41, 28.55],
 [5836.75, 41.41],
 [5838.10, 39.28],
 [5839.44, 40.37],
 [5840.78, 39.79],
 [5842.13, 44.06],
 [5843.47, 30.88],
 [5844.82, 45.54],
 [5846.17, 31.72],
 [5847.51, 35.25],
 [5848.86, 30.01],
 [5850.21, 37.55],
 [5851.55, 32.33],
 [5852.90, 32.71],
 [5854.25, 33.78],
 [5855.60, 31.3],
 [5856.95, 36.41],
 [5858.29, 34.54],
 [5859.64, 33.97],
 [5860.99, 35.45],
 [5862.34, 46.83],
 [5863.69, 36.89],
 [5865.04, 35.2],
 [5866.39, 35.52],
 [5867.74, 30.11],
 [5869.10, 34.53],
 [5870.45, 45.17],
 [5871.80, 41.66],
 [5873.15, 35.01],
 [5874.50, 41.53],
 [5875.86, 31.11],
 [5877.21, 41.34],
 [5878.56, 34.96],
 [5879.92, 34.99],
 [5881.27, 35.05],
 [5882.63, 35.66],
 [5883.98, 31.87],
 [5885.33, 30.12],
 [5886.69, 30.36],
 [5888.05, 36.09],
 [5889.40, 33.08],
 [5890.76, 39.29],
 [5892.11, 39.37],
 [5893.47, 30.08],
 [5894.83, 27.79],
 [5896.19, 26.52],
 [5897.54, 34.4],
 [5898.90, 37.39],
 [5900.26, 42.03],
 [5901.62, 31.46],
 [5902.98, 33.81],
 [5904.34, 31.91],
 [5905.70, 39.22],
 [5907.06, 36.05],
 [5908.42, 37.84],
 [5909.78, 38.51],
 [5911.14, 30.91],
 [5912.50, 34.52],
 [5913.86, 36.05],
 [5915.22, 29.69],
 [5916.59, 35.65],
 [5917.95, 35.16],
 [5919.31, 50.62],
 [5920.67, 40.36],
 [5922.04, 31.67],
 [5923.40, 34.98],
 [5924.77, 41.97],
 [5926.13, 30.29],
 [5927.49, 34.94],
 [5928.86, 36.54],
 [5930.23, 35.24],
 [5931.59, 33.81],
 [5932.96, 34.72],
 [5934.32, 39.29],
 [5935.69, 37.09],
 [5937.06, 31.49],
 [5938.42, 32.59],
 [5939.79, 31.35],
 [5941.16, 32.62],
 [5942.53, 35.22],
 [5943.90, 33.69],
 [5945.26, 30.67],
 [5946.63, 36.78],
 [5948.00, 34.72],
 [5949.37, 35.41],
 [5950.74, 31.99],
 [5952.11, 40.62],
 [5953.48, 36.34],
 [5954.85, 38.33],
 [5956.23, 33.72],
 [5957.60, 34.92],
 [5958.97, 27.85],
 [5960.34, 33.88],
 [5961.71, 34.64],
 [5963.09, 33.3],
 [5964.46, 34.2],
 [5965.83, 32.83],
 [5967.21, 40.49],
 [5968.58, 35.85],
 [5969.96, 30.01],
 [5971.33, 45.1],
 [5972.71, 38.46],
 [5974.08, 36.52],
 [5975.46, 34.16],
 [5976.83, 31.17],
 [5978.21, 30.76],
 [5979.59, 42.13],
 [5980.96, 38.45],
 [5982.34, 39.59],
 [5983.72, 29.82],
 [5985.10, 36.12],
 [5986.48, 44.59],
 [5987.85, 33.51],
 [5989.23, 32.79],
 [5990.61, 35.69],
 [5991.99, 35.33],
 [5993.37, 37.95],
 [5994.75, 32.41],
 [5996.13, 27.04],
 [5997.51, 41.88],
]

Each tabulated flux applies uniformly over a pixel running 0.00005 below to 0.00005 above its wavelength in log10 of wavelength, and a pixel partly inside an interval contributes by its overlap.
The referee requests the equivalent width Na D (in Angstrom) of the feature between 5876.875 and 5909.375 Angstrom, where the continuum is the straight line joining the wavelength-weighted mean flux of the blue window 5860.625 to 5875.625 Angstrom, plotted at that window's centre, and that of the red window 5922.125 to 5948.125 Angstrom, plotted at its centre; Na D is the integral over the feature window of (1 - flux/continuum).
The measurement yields 1.80 Angstrom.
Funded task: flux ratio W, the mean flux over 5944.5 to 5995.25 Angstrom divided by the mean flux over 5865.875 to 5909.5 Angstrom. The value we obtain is 1.0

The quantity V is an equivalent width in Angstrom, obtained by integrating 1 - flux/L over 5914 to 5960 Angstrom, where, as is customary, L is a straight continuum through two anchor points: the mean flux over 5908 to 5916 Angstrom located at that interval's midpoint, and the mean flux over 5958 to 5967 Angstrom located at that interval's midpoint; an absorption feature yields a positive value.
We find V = -1.7 Angstrom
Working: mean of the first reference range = 34.5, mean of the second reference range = 33.3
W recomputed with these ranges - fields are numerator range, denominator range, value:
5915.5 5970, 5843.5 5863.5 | 0.99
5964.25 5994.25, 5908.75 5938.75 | 1.01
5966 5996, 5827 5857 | 1.01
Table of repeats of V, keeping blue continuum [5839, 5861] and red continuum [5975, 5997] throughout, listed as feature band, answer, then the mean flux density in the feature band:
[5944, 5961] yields 0.3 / 34.6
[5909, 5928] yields -0.4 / 36.1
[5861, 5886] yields -0.7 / 36.5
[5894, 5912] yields 0.5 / 34.4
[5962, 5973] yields -0.3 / 36.1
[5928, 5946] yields 0.6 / 34.2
